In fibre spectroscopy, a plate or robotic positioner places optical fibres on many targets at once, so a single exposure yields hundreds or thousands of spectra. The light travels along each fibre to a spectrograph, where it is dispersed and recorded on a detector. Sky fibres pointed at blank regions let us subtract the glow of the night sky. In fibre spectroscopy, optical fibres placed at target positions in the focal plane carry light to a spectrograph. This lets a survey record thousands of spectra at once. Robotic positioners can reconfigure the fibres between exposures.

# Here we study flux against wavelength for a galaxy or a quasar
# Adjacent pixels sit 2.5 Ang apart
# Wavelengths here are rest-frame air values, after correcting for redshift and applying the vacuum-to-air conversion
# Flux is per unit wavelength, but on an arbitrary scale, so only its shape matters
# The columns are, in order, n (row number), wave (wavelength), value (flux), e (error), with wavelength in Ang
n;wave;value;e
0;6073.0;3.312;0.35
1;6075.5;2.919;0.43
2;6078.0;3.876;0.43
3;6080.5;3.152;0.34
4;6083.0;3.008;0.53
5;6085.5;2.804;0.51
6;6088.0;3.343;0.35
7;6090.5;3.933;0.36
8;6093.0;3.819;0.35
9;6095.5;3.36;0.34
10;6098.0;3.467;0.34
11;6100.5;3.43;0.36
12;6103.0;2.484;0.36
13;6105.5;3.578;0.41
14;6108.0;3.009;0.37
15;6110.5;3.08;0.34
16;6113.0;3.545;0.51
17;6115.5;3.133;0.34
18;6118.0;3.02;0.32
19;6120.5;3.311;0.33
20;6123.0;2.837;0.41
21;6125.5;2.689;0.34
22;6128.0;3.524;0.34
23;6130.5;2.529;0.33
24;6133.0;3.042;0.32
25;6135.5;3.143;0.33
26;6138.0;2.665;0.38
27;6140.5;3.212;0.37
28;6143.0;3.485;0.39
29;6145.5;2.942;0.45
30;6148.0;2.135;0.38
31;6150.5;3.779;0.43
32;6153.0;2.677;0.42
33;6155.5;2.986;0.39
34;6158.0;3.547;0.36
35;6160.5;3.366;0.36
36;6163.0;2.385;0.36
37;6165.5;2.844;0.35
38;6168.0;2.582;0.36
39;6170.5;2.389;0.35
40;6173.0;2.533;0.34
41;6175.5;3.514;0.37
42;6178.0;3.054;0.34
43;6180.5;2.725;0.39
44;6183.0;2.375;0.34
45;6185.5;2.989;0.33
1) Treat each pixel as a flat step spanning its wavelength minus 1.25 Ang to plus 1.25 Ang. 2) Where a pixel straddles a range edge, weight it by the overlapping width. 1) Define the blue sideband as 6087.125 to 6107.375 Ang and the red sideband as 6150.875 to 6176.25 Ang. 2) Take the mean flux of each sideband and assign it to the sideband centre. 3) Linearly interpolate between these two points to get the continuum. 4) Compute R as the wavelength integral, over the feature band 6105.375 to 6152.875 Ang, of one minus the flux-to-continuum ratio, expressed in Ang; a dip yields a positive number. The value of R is 1.5 Ang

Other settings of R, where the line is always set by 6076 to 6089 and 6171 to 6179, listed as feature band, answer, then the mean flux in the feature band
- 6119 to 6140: 0.8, 2.98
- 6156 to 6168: 0.1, 2.99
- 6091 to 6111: -0.9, 3.31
